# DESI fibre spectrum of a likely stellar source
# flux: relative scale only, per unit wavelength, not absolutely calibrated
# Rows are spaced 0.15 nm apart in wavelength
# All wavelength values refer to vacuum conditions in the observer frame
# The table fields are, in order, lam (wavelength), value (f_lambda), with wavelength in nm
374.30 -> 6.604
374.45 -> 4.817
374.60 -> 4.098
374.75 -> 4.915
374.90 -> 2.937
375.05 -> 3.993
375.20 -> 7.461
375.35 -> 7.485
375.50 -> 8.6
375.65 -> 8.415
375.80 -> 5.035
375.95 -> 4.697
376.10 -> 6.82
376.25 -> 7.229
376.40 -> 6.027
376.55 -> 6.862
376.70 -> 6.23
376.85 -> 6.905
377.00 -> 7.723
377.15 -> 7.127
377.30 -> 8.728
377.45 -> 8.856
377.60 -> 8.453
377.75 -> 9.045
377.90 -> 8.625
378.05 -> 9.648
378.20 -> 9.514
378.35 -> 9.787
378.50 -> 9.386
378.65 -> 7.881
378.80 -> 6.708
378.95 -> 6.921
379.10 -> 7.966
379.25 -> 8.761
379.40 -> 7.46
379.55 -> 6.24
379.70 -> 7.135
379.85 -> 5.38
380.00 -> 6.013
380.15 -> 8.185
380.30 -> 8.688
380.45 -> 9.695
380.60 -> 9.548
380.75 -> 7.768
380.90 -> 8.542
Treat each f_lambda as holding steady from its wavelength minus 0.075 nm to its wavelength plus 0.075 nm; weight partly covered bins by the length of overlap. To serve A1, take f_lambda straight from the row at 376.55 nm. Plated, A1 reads 6.862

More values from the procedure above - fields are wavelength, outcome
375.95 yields 4.697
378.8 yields 6.708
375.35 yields 7.485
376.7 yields 6.23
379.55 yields 6.24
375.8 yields 5.035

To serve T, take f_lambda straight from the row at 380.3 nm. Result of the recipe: 8.688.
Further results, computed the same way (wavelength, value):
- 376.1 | 6.82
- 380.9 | 8.542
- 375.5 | 8.6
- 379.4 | 7.46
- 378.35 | 9.787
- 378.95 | 6.921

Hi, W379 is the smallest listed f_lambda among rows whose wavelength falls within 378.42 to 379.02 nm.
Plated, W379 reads 6.708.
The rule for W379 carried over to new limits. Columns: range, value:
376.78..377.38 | 6.905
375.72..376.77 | 4.697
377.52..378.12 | 8.453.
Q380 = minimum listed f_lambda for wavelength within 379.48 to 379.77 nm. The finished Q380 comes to 6.24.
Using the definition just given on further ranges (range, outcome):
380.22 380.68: 8.688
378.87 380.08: 5.38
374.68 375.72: 2.937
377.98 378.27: 9.514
